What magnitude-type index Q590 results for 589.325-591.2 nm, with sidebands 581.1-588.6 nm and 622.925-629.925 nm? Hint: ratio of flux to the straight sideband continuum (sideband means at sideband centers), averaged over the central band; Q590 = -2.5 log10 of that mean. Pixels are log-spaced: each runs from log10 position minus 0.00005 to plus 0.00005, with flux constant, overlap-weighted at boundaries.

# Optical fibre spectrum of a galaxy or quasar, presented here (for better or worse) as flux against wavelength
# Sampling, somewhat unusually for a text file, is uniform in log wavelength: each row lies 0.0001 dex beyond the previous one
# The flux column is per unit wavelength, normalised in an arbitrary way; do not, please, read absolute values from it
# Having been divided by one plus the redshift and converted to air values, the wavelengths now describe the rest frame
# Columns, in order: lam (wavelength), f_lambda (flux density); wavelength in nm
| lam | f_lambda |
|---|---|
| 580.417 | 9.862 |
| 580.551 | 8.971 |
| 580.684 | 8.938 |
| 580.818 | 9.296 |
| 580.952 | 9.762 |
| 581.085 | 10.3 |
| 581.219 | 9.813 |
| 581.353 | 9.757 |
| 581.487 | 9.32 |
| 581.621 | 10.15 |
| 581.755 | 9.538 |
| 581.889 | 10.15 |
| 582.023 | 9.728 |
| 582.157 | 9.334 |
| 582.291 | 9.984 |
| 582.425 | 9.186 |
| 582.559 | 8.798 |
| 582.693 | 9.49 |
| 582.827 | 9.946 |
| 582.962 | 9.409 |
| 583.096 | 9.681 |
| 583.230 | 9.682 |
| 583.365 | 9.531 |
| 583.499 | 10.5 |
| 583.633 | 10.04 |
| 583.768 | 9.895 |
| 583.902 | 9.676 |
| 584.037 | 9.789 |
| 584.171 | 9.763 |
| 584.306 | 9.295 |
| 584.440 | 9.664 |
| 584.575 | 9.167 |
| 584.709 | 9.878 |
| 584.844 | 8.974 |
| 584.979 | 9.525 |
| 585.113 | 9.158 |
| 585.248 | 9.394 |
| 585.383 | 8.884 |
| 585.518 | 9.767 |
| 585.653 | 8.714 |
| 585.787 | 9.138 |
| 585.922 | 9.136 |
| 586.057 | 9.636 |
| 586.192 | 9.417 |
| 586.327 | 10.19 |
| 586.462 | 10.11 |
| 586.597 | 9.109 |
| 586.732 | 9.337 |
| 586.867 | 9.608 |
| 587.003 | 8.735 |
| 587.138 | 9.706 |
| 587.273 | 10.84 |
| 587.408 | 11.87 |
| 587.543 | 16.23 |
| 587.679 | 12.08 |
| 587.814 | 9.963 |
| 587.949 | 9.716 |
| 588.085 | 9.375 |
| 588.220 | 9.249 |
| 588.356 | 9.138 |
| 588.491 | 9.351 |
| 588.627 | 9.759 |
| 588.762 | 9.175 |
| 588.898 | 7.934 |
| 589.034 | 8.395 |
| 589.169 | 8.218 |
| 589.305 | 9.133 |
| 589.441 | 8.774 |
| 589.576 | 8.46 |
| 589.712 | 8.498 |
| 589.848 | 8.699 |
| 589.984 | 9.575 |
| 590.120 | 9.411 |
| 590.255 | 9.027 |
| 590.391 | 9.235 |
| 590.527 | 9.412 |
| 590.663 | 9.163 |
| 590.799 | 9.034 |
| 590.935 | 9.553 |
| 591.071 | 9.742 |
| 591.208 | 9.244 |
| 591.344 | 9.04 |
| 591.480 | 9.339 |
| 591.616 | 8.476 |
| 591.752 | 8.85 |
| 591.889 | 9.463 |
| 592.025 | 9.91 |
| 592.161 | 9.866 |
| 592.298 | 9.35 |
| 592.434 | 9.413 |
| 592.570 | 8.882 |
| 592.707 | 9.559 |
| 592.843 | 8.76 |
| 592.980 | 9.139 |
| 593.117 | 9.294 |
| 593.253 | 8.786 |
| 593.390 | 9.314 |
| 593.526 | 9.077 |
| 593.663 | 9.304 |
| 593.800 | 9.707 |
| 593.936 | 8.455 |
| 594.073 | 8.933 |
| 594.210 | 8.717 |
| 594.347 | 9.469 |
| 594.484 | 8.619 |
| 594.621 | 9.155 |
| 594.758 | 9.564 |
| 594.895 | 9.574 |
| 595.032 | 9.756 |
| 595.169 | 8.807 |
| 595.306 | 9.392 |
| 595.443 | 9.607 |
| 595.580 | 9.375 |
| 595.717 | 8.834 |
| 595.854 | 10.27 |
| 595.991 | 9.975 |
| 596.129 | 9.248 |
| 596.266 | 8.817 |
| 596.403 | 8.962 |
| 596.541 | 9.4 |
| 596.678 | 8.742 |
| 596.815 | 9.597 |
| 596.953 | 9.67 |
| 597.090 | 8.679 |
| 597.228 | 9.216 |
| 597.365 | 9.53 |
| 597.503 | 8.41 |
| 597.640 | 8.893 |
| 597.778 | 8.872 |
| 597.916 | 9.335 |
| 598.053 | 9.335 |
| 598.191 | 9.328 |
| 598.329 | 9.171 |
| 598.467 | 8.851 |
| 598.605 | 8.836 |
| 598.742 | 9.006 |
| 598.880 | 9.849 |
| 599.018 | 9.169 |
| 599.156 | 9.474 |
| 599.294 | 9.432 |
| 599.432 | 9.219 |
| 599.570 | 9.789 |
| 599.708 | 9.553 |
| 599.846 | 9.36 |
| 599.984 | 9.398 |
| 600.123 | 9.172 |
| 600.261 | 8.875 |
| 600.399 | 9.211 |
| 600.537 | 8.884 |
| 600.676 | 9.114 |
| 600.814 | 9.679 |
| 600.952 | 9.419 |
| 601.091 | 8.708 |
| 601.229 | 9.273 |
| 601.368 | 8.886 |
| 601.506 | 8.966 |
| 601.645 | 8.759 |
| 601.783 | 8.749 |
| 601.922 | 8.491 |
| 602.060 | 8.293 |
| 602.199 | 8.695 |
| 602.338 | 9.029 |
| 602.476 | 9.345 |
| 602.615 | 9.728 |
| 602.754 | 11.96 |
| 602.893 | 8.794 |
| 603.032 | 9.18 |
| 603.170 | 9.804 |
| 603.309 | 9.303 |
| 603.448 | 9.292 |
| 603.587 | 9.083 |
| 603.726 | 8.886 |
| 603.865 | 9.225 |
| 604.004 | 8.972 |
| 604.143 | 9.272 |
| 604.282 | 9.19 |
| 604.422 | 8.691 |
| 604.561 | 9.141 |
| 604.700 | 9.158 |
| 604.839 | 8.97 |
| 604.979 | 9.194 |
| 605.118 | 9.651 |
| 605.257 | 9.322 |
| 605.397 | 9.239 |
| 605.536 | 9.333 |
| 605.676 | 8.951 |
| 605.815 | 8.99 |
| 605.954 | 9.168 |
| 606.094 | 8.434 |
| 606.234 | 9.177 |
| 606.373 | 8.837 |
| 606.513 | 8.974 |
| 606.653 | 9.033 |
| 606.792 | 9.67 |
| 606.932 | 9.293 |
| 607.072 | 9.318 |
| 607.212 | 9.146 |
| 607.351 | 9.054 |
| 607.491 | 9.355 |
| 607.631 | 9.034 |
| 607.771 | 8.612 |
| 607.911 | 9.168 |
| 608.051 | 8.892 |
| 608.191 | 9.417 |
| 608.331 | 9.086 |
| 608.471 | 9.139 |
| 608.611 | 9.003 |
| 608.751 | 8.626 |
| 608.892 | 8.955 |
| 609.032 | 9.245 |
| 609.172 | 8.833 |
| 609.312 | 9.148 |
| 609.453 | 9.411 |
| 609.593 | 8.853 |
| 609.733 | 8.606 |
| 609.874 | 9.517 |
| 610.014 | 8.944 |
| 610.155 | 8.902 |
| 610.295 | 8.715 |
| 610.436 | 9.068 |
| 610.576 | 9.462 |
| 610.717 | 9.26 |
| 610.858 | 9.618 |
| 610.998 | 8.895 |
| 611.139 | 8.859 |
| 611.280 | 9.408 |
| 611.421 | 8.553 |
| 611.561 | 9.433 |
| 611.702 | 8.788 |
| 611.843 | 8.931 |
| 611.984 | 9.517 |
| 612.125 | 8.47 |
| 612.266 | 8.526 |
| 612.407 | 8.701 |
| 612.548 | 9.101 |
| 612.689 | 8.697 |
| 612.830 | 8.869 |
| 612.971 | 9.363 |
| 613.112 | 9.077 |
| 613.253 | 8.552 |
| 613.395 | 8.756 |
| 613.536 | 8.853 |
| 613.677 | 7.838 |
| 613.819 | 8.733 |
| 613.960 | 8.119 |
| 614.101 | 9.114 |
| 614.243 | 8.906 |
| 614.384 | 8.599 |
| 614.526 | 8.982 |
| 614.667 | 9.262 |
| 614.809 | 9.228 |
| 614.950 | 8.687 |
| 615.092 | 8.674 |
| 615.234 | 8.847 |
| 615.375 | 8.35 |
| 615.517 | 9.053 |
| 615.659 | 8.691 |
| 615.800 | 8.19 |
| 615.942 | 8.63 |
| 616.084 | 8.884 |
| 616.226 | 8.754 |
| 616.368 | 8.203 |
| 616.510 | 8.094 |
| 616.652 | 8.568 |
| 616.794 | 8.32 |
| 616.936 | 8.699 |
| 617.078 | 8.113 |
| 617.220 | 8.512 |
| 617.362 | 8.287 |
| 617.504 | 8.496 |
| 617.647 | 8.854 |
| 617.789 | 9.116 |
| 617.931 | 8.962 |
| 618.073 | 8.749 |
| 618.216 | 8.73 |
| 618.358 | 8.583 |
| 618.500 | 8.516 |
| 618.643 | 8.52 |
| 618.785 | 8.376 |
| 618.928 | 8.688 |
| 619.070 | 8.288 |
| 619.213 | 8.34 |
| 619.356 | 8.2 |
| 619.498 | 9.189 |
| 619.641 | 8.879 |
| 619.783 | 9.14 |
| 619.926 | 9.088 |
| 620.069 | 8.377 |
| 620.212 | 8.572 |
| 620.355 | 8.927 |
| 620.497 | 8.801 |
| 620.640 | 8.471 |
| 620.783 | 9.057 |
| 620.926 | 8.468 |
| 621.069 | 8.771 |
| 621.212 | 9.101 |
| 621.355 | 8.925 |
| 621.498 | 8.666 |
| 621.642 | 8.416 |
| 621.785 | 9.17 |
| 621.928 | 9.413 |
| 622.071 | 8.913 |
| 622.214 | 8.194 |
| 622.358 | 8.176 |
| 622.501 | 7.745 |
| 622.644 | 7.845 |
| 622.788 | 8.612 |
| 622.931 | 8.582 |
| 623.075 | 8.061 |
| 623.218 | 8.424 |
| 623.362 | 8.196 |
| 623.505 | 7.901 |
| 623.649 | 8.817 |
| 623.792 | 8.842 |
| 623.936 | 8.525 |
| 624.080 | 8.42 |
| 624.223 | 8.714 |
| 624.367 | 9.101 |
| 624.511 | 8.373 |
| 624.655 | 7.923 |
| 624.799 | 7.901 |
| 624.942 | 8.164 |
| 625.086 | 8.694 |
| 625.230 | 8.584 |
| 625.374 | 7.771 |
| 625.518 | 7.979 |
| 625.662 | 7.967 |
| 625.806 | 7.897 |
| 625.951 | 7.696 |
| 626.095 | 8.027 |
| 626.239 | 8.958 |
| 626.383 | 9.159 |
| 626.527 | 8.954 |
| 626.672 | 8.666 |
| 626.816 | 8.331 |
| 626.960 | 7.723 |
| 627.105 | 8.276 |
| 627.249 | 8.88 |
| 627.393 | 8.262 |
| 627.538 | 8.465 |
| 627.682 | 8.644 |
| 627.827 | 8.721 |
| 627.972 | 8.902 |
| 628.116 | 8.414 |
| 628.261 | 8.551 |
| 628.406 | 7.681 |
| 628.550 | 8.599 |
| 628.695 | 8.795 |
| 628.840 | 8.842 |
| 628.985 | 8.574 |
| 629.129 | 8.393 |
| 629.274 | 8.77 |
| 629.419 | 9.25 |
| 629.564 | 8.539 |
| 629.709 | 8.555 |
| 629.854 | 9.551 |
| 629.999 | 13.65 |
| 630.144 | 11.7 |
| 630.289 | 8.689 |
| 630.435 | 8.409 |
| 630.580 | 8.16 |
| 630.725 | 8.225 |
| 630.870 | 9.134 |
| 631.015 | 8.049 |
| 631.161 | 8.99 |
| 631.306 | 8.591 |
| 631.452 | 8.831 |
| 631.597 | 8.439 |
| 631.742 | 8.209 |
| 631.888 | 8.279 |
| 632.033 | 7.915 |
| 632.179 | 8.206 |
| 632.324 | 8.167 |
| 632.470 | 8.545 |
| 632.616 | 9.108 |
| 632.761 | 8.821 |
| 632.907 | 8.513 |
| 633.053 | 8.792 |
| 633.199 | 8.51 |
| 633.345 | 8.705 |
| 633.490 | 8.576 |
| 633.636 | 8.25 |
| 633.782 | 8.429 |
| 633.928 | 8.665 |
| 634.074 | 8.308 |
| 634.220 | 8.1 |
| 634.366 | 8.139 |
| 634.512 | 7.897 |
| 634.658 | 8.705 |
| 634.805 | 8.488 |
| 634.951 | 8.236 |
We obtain 0.056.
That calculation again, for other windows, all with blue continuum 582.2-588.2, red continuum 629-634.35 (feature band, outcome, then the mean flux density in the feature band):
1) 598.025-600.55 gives 0.03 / 9.27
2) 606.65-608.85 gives 0.02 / 9.12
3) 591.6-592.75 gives 0.04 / 9.34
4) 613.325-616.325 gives 0.05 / 8.72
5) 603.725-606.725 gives 0.03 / 9.09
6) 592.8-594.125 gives 0.06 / 9.08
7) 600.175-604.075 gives 0.03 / 9.17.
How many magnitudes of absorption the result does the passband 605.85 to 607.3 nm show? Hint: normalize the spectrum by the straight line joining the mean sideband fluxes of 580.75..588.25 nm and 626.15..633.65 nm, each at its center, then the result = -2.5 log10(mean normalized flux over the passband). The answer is 0.02 mag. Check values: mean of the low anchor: 9.8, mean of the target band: 9.1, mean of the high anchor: 8.73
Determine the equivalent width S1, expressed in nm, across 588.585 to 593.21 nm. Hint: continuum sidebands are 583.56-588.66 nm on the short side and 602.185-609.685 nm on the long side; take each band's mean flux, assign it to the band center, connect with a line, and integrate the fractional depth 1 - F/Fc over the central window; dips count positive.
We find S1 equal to 0.268 nm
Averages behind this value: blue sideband 9.82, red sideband 9.17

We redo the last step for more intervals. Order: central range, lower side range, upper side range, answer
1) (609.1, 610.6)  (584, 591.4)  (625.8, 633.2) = 0.01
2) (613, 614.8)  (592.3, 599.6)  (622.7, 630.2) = 0.02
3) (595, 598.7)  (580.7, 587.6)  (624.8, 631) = 0.09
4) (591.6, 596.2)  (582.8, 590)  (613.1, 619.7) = 0.05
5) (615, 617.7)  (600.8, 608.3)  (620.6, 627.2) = 0.06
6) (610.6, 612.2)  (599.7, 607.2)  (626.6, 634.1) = -0.01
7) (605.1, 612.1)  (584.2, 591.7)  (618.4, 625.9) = -0.15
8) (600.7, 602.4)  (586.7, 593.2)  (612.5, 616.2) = 0.04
